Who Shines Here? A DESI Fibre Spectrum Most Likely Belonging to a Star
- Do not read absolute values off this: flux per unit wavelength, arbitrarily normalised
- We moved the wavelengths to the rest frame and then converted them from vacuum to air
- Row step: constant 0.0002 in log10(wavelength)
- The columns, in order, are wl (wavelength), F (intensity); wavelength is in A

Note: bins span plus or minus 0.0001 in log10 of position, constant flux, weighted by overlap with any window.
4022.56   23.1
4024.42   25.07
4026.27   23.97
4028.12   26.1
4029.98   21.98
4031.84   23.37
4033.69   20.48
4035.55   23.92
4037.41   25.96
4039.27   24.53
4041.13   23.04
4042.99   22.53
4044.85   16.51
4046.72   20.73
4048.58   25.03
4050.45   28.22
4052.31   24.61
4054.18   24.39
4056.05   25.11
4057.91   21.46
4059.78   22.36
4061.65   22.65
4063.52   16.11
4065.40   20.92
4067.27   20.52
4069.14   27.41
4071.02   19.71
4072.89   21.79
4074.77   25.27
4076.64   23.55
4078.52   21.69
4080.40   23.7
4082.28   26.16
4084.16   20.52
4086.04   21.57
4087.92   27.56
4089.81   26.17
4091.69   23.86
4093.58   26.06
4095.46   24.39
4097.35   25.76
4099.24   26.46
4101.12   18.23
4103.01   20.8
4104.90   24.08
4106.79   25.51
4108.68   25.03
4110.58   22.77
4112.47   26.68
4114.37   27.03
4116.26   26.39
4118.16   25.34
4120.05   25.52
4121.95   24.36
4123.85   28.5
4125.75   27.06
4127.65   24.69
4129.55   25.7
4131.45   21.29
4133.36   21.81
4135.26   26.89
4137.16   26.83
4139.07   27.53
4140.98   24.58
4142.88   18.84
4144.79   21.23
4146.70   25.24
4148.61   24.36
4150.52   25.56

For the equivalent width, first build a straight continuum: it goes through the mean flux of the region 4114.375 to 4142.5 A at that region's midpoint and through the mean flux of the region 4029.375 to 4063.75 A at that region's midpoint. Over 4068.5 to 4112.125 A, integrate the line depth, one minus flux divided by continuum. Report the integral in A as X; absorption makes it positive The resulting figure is 0.7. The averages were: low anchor 22.9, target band 23.8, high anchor 25.4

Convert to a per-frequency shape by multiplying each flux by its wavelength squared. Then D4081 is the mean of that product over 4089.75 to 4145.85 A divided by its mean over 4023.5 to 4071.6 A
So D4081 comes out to 1.11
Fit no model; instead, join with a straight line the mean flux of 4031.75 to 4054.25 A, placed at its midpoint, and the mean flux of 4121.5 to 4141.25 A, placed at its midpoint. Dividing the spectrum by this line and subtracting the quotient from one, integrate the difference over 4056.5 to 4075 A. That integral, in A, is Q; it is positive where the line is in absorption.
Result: 1.61 A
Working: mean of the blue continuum 23.3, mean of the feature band 21.8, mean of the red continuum 25.4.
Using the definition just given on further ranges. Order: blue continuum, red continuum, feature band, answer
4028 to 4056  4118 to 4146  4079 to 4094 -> -0.2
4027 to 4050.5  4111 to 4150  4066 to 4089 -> 0.6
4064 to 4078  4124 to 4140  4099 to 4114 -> 0.3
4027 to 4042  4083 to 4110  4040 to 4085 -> 2.2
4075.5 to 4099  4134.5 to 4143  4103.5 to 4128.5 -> -0.5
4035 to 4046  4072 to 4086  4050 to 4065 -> 0.0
